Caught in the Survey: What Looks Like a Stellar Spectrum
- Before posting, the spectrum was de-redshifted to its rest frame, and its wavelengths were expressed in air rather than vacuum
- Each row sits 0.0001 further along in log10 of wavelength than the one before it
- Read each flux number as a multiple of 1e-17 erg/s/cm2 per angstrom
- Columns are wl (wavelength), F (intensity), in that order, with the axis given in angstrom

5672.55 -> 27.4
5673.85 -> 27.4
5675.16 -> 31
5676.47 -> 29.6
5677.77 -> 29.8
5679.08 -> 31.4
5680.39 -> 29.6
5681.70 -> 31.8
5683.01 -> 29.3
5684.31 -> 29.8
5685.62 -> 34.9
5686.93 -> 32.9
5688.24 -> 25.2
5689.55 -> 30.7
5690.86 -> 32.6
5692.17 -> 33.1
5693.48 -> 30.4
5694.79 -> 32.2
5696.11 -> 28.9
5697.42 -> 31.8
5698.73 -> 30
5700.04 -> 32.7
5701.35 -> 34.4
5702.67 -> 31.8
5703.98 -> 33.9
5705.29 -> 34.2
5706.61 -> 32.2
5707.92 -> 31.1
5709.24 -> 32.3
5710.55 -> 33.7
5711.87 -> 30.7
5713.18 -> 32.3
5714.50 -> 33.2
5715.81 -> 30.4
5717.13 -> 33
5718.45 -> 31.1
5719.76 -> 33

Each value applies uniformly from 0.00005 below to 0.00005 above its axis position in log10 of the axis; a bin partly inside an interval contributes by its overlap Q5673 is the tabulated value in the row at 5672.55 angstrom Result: 27.4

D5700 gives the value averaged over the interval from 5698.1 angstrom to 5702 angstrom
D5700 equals 32.4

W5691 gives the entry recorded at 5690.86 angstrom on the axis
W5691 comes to 32.6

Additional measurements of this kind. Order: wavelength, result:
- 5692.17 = 33.1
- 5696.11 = 28.9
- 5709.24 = 32.3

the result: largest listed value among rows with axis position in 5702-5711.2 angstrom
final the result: 34.2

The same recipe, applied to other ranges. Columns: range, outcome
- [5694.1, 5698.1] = 32.2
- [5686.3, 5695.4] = 33.1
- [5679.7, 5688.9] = 34.9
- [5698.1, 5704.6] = 34.4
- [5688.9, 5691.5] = 32.6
